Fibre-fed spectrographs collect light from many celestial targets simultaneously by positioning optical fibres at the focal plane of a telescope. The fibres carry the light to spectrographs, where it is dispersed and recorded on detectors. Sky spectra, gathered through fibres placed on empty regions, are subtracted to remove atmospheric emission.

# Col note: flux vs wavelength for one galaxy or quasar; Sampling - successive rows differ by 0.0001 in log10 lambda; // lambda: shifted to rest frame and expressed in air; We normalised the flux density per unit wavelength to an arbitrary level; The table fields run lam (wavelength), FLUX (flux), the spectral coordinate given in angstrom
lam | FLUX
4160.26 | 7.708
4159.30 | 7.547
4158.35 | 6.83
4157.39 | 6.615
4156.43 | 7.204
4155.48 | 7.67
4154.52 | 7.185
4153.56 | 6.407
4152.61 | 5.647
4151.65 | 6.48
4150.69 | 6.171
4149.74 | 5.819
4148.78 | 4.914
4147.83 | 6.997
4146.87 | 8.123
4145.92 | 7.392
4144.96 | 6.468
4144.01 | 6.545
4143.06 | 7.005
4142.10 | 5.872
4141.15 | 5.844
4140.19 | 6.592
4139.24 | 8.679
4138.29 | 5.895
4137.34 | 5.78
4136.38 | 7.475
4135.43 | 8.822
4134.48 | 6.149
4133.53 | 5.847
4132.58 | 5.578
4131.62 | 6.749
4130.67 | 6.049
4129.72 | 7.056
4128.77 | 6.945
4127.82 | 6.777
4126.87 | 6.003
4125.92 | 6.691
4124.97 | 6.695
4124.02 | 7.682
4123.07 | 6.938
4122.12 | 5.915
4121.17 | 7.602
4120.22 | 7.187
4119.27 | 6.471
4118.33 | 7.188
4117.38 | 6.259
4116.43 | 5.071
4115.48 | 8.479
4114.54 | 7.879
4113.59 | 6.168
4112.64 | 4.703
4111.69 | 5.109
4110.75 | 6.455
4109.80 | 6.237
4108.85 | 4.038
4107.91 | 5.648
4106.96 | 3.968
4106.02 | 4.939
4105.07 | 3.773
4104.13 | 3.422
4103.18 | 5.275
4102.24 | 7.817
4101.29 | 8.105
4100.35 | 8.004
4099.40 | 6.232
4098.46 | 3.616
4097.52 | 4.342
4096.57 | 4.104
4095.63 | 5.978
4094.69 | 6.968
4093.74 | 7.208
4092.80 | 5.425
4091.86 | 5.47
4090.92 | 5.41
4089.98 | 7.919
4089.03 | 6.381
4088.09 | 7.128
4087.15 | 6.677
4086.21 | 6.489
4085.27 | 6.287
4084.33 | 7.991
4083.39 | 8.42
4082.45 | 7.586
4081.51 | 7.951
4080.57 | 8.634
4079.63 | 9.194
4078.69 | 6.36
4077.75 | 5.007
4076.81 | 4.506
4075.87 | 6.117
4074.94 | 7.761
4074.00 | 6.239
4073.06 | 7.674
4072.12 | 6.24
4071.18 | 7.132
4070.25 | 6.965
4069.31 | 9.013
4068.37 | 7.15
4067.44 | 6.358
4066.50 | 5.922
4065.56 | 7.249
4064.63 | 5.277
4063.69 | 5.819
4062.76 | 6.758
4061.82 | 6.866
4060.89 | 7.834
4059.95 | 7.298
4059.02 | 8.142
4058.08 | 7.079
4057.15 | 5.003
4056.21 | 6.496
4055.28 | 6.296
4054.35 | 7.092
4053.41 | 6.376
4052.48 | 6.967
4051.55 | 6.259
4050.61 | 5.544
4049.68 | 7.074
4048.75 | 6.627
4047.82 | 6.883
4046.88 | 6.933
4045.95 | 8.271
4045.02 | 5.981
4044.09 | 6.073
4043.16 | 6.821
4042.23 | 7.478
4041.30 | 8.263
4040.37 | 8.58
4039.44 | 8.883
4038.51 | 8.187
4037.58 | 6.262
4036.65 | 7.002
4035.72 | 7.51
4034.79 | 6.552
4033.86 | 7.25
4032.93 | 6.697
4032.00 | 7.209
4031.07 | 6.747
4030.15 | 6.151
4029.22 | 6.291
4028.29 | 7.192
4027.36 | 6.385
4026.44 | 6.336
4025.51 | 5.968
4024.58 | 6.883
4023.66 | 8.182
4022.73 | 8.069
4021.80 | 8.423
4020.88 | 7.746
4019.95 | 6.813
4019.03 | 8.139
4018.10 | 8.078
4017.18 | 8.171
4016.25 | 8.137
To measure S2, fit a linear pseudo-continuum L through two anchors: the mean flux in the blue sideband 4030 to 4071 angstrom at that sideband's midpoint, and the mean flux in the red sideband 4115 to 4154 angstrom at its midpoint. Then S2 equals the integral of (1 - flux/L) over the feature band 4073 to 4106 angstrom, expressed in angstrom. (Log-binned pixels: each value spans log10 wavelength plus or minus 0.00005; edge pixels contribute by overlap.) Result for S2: 2.0 angstrom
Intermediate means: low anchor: 6.94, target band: 6.4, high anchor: 6.64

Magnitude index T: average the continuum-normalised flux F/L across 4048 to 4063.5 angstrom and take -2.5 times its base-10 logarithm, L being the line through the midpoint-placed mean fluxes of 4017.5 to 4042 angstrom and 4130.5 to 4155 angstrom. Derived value 0.06 mag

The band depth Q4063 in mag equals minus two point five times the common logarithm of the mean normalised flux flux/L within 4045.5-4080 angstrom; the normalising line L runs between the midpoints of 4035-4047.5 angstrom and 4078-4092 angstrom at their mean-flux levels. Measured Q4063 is 0.085 mag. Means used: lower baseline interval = 7.38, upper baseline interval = 7.2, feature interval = 6.74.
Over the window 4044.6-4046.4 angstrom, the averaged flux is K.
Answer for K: 7.15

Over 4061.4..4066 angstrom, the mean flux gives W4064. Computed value 6.39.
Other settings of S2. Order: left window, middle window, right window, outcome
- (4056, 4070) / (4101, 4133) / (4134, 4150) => 2.71 angstrom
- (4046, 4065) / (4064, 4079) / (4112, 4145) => 0.26 angstrom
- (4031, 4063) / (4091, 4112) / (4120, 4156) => 3.88 angstrom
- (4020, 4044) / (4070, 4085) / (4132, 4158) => -0.26 angstrom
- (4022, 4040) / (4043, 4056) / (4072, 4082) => 0.65 angstrom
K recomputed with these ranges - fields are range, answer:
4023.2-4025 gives 7.57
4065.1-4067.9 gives 6.49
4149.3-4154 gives 6.11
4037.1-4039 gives 7.24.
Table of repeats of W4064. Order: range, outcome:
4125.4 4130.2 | 6.7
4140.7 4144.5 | 6.33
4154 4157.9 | 7.15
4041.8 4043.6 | 7.15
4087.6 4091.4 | 6.7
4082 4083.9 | 8.01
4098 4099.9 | 4.96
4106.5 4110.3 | 4.98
